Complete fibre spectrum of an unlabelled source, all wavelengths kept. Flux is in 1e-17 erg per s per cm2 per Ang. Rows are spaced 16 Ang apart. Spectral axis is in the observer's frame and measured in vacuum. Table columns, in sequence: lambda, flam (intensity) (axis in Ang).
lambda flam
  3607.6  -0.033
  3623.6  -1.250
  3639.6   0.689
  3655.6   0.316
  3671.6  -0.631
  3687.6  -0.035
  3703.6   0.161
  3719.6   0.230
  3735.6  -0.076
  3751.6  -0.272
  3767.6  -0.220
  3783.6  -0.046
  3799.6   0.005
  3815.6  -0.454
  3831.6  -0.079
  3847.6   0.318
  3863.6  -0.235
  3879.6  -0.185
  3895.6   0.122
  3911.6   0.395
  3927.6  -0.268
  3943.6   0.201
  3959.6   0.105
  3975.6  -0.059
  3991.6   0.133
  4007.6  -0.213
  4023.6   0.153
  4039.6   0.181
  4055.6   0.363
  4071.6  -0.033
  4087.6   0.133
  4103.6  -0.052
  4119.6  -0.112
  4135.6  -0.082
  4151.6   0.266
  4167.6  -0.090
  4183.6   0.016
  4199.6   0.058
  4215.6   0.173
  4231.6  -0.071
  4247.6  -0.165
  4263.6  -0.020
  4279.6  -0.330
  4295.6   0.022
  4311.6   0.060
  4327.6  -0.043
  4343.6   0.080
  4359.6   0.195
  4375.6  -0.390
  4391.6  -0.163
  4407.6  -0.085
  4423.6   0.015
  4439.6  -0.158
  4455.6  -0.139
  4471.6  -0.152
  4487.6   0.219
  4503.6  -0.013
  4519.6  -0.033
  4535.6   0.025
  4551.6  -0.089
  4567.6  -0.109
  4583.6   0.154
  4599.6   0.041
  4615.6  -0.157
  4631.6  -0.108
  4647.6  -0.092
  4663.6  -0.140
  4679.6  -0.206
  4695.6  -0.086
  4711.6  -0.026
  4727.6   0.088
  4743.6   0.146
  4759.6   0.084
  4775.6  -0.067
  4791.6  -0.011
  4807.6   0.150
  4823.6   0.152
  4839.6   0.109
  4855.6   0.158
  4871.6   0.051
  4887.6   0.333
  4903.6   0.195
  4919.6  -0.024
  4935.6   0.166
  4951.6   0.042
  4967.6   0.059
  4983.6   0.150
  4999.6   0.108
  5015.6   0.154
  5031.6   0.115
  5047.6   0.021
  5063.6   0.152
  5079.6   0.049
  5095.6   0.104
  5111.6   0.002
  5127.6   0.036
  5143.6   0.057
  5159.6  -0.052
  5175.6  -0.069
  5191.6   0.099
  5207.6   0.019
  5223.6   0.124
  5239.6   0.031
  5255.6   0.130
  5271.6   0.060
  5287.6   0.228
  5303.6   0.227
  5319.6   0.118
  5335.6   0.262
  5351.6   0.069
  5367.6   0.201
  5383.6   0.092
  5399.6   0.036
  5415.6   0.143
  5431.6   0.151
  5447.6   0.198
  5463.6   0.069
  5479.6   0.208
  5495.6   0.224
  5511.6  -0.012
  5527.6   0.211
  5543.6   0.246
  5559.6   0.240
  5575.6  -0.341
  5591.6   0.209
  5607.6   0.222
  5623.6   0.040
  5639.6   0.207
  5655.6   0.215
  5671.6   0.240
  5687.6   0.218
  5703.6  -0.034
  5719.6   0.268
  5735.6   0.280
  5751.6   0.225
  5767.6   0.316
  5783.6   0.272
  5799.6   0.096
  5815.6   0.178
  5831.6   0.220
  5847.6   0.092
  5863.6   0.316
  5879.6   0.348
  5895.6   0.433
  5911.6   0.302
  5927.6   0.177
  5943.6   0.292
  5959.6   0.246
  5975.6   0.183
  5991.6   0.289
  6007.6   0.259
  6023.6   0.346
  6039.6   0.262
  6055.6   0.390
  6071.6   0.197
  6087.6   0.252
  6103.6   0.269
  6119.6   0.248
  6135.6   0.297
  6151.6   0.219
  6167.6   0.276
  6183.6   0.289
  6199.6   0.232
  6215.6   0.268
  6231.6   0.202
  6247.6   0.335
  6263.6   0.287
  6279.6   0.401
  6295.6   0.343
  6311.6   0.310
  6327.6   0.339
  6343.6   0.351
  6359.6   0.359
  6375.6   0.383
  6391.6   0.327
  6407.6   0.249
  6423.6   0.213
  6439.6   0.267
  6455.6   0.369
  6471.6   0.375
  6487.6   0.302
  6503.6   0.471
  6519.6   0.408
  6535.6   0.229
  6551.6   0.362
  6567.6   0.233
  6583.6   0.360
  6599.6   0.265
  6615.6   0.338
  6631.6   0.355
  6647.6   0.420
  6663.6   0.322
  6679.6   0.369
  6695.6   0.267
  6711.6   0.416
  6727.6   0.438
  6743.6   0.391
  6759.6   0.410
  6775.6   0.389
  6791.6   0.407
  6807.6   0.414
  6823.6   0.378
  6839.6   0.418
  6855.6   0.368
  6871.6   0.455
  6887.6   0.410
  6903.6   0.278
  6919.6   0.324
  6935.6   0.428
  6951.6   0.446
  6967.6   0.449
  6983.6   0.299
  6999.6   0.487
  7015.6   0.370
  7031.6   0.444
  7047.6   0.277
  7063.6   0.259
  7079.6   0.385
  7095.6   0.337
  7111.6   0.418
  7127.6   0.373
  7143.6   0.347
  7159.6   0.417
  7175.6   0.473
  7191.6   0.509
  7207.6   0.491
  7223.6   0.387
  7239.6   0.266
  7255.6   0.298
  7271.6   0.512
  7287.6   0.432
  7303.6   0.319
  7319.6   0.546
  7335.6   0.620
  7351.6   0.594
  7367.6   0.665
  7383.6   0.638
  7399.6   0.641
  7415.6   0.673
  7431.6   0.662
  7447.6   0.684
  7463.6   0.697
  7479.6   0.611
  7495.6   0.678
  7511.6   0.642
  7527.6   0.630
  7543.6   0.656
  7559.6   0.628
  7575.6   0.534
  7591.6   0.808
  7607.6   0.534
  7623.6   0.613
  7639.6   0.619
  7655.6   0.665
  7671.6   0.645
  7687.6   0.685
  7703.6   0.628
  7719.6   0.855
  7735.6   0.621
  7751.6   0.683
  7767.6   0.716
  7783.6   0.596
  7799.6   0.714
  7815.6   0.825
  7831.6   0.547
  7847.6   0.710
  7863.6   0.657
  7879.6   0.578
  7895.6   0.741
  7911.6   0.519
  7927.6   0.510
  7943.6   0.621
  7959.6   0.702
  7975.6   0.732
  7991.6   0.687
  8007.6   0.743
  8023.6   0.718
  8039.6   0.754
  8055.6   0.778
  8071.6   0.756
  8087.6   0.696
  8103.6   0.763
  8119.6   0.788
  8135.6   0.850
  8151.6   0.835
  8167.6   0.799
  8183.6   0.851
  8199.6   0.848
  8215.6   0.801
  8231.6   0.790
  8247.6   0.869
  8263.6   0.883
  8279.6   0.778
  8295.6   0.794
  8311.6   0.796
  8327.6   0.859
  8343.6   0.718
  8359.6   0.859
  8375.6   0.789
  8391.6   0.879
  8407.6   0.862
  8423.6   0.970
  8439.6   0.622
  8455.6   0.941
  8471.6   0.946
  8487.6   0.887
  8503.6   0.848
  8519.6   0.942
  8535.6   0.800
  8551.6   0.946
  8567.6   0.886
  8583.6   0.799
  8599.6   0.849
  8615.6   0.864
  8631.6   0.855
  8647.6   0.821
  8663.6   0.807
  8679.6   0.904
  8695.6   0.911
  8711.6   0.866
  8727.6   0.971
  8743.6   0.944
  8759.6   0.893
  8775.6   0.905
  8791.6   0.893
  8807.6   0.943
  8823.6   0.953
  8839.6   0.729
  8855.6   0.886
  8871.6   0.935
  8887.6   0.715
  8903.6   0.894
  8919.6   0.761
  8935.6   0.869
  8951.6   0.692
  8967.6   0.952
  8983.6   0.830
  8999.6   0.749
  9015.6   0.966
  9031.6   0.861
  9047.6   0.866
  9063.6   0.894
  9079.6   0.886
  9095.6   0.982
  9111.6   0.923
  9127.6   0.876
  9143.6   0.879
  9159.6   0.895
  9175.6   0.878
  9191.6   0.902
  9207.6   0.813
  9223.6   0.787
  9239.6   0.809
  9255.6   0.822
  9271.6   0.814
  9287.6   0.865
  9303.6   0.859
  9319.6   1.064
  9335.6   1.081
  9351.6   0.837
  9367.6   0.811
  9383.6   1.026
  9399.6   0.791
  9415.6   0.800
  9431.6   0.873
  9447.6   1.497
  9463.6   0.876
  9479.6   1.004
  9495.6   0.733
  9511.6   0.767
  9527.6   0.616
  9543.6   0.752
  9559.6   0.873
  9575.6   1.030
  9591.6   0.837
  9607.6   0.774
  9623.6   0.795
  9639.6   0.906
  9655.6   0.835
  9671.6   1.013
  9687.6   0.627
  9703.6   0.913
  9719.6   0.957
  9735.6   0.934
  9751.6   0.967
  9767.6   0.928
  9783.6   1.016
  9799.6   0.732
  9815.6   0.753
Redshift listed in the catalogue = 0.84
